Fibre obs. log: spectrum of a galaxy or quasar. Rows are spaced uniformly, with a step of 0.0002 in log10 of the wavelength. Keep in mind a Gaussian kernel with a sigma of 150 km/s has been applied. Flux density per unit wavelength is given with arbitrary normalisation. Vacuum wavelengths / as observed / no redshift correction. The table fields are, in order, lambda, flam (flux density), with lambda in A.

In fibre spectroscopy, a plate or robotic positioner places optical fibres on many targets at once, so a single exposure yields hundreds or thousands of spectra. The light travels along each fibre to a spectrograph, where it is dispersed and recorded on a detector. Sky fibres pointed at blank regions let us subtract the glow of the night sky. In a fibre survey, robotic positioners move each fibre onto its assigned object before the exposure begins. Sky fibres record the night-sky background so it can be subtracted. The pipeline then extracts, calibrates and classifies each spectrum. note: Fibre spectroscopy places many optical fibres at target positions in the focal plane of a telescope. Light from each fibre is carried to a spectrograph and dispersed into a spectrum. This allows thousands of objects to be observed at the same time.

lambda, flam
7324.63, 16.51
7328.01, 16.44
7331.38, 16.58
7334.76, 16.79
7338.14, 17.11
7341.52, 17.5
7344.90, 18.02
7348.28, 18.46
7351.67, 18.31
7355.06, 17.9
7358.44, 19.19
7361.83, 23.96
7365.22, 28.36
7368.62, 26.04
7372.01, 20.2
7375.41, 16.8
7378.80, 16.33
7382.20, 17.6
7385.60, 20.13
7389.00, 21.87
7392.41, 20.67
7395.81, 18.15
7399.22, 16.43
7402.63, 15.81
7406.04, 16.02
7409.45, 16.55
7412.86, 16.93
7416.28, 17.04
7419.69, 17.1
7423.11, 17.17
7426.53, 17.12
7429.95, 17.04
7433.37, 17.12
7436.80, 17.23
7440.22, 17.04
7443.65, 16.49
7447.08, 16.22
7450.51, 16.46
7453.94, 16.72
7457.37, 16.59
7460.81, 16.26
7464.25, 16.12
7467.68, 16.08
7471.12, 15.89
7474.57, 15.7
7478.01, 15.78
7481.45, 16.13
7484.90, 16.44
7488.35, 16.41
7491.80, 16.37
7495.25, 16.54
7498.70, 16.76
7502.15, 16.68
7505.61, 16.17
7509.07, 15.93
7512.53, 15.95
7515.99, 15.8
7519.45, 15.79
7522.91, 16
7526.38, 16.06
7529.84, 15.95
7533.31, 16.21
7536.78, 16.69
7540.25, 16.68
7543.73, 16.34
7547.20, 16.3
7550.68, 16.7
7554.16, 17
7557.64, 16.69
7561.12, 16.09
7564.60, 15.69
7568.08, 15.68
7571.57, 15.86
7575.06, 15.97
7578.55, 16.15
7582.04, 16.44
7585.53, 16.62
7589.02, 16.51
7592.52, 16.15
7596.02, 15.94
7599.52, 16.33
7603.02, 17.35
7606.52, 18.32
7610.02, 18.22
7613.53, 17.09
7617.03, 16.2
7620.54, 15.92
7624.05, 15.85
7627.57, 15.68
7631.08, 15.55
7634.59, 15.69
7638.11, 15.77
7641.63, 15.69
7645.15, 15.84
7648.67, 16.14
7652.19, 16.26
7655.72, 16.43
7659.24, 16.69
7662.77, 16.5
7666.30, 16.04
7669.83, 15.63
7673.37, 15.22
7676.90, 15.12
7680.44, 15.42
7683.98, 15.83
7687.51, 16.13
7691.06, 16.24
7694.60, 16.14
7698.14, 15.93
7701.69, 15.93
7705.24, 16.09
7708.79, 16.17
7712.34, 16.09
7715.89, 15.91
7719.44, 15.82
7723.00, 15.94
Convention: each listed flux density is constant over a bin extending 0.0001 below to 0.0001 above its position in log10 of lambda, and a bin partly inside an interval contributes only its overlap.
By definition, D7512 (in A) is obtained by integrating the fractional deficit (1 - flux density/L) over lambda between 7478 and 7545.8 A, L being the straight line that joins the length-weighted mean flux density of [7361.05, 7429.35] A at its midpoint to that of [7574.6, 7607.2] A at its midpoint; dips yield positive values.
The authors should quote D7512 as 4.85 A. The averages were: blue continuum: 18.9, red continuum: 16.5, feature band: 16.2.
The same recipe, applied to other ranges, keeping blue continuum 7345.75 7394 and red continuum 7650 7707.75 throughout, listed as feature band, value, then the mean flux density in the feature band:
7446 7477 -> 4.64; 16.2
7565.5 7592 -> 1.89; 16.2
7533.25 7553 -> 1.52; 16.5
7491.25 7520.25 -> 3.48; 16.2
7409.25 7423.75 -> 2.00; 17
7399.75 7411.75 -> 2.21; 16.2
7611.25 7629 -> 0.63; 16.2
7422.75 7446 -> 2.93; 17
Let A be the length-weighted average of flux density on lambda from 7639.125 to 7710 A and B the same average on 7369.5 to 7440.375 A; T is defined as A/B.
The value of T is 0.90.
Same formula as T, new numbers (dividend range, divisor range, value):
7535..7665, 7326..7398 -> 0.85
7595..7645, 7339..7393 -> 0.82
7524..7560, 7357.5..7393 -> 0.78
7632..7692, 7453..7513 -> 0.98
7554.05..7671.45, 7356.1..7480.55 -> 0.91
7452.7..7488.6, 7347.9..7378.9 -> 0.78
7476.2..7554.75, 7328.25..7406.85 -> 0.86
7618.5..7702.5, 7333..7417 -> 0.84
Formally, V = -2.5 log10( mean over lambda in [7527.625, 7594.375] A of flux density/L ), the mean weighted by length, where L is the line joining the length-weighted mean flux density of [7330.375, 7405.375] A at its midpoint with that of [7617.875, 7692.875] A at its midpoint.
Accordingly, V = 0.04 mag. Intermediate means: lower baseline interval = 19.2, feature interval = 16.3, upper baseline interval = 15.9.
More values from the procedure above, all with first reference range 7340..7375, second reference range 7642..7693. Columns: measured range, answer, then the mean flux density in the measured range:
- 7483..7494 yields 0.141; 16.4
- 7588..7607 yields 0.022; 16.7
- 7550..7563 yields 0.066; 16.6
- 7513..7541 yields 0.125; 16.1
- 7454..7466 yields 0.167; 16.4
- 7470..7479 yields 0.196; 15.8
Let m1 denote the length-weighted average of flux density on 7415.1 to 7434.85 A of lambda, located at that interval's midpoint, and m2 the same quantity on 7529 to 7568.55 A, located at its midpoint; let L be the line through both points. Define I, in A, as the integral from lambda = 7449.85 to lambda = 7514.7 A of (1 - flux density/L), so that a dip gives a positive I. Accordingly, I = 1.96 A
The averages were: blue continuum 17.1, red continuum 16.4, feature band 16.3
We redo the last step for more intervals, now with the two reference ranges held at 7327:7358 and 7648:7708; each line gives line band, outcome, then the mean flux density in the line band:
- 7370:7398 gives -2.66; 19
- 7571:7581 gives 0.26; 16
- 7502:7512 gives 0.37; 16.1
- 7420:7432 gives 0.04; 17.1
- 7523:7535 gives 0.44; 16.1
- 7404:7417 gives 0.49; 16.6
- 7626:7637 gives 0.38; 15.7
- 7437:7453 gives 0.42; 16.6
